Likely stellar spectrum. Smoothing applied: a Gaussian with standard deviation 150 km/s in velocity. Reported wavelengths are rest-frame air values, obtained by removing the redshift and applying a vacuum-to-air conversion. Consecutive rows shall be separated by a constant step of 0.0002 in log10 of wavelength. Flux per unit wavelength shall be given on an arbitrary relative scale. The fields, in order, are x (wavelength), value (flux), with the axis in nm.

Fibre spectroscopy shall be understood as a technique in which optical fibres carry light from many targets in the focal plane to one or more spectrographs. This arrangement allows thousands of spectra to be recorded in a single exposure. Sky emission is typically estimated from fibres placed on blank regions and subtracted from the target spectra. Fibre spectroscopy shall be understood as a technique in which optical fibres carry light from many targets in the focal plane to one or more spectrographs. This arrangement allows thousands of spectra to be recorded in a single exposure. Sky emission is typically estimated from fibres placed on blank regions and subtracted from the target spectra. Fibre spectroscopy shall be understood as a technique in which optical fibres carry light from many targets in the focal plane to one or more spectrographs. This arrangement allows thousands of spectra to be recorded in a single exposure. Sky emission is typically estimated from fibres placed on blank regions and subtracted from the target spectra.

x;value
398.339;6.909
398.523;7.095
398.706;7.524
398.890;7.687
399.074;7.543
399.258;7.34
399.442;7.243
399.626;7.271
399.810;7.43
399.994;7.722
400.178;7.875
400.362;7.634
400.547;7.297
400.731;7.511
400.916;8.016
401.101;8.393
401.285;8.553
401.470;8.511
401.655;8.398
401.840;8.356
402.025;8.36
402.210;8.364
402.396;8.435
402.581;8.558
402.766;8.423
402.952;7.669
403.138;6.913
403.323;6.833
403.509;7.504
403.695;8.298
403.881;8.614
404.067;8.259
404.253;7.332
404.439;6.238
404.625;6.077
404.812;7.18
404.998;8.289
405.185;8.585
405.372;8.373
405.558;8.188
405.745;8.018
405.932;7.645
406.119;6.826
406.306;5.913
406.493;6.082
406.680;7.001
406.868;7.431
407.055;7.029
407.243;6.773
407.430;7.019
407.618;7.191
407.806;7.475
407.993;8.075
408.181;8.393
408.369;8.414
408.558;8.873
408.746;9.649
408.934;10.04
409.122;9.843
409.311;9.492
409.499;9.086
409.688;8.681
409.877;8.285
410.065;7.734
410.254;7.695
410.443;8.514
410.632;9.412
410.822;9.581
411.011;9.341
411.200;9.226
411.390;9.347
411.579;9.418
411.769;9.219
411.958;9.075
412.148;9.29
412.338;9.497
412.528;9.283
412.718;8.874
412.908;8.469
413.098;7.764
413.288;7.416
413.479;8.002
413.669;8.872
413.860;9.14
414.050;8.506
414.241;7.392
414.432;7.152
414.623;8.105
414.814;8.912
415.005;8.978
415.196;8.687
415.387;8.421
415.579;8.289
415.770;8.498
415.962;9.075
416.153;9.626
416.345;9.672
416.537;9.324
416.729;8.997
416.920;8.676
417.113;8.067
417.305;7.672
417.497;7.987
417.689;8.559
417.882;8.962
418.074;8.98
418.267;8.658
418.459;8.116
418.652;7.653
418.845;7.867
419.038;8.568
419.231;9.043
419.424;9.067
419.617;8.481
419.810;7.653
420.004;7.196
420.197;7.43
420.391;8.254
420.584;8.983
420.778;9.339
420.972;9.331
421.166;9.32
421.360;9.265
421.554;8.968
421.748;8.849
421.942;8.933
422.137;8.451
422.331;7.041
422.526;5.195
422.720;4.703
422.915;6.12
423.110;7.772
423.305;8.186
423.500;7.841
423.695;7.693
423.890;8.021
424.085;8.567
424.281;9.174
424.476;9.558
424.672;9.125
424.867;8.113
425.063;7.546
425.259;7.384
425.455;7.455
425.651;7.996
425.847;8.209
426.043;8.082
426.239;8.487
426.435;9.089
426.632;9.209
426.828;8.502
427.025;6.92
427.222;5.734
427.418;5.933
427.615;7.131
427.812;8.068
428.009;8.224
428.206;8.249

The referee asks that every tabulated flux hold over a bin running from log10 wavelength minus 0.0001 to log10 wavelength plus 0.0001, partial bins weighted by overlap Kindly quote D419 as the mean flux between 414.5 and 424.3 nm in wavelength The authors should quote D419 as 8.33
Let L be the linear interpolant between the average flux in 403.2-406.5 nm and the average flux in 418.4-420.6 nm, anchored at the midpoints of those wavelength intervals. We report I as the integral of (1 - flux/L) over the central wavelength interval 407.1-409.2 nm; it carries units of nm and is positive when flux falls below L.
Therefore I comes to -0.18 nm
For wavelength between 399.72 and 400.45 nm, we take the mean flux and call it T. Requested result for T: 7.67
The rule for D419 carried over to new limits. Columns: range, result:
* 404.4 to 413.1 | 8.28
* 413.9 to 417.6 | 8.54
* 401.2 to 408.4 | 7.67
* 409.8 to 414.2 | 8.77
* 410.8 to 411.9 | 9.34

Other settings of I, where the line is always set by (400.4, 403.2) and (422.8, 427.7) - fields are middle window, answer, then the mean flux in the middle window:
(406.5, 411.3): -0.19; 8.37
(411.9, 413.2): -0.14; 8.88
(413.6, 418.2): -0.35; 8.6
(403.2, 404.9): 0.15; 7.36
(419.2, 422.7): -0.15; 8.28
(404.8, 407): 0.17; 7.46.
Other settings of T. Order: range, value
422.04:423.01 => 6.3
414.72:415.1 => 8.95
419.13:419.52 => 9.05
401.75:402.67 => 8.41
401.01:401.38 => 8.49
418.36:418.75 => 7.9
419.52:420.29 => 7.7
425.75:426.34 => 8.27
